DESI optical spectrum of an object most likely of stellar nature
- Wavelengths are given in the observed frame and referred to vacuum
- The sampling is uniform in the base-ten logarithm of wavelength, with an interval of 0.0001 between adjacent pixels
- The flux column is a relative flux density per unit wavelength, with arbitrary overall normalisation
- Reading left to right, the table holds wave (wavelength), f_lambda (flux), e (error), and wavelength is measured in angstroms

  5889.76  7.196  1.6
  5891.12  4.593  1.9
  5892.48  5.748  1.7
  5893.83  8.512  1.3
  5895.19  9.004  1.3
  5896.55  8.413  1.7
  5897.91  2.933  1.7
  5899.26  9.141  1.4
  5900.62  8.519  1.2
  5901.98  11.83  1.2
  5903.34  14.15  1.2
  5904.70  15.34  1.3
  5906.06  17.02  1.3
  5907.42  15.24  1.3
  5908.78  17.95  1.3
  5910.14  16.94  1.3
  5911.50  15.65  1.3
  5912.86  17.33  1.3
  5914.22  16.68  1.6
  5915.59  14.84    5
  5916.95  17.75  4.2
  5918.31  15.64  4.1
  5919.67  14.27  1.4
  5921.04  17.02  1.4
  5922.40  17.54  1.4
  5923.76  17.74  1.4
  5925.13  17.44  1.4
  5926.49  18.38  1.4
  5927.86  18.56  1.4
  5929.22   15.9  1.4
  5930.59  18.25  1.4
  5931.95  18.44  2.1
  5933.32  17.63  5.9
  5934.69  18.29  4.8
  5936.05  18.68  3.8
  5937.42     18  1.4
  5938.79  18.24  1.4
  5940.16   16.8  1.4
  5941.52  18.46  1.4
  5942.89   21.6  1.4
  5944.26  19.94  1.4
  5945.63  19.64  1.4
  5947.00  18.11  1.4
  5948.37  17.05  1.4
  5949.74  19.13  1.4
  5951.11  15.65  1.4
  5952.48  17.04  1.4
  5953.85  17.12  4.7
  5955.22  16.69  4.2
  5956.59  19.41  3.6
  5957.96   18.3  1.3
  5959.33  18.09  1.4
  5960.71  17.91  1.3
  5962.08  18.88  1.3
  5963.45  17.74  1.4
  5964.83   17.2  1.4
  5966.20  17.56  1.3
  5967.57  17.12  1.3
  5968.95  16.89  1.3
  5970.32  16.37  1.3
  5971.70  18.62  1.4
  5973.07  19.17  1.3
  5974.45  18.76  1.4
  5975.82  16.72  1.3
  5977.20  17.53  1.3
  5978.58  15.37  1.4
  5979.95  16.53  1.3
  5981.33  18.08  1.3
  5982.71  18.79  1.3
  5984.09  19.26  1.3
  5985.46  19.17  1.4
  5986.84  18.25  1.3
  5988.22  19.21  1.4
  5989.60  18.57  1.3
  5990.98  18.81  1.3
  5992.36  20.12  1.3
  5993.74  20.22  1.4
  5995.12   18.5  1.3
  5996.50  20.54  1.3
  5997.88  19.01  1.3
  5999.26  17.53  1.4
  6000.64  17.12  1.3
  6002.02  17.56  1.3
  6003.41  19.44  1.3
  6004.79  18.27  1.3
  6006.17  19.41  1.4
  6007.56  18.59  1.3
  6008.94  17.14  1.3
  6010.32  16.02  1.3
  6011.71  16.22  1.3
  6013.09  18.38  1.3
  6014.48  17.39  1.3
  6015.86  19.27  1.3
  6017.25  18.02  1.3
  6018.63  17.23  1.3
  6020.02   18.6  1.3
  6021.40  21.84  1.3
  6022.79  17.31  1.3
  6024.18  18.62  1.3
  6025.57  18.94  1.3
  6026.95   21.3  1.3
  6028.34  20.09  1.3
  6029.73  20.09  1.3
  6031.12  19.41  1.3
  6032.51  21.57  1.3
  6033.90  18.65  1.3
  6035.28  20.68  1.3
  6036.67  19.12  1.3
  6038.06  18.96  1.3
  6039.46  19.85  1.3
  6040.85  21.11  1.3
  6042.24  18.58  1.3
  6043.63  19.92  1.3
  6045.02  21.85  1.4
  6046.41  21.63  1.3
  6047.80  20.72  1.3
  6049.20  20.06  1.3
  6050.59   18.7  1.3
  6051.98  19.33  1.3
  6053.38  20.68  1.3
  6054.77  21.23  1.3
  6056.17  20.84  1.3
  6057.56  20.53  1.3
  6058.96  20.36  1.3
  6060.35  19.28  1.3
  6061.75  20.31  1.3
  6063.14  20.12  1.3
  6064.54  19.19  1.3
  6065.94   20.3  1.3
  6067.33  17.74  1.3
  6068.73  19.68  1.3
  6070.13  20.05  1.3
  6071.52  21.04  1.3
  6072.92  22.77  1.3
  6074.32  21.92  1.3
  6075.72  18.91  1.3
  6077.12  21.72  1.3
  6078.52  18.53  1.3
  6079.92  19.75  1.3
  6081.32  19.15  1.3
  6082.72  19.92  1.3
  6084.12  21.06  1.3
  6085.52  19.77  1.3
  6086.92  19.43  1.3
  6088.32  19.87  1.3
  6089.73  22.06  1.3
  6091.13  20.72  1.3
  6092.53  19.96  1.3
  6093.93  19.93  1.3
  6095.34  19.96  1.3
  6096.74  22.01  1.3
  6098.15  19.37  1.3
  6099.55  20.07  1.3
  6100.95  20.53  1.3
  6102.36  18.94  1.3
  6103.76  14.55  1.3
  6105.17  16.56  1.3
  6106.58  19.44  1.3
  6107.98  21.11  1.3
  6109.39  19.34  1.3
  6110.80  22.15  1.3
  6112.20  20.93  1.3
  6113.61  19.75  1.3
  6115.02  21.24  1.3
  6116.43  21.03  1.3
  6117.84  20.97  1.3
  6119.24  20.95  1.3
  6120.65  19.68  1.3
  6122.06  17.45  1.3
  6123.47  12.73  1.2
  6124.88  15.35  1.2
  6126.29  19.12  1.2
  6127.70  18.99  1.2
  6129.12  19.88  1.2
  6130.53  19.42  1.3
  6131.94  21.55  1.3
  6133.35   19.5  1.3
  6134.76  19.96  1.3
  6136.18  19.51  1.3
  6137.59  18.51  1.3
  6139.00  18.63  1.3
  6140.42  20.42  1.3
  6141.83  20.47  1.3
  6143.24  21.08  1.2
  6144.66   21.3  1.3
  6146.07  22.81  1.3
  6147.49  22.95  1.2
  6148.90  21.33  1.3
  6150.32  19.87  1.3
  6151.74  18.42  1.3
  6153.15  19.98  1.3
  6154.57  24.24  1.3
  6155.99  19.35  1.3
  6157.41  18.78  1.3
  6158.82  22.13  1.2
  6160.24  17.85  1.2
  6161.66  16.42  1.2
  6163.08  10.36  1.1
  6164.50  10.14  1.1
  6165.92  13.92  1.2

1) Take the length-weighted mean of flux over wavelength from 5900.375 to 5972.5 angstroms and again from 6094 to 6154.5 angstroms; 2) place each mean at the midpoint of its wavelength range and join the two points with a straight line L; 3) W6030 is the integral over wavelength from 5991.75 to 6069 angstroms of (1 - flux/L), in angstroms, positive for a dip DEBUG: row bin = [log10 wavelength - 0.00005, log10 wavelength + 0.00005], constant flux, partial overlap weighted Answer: -3.50 angstroms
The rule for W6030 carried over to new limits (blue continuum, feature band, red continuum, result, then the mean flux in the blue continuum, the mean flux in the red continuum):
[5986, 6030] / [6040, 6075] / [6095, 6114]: -2.1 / 18.7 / 19.6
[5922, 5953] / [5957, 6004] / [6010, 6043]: 1.0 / 18.1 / 19.1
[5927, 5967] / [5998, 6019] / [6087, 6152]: 0.9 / 18.1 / 19.8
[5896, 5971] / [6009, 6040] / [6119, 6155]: -1.6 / 16.6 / 19.7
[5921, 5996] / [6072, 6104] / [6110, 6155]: -1.0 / 18.1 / 20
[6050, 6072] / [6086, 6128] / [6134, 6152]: 1.6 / 20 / 20.4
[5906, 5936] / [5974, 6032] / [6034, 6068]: 1.3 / 17.1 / 20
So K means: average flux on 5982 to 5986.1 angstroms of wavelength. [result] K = 19.1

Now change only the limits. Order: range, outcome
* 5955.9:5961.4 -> 18.4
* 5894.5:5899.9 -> 7.36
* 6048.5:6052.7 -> 19.4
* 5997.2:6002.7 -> 17.8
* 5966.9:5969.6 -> 17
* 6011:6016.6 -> 17.8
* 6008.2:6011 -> 16.7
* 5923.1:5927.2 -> 17.8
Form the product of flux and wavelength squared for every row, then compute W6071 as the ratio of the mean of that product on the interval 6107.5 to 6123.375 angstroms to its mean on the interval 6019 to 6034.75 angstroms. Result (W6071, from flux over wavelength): 1.05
